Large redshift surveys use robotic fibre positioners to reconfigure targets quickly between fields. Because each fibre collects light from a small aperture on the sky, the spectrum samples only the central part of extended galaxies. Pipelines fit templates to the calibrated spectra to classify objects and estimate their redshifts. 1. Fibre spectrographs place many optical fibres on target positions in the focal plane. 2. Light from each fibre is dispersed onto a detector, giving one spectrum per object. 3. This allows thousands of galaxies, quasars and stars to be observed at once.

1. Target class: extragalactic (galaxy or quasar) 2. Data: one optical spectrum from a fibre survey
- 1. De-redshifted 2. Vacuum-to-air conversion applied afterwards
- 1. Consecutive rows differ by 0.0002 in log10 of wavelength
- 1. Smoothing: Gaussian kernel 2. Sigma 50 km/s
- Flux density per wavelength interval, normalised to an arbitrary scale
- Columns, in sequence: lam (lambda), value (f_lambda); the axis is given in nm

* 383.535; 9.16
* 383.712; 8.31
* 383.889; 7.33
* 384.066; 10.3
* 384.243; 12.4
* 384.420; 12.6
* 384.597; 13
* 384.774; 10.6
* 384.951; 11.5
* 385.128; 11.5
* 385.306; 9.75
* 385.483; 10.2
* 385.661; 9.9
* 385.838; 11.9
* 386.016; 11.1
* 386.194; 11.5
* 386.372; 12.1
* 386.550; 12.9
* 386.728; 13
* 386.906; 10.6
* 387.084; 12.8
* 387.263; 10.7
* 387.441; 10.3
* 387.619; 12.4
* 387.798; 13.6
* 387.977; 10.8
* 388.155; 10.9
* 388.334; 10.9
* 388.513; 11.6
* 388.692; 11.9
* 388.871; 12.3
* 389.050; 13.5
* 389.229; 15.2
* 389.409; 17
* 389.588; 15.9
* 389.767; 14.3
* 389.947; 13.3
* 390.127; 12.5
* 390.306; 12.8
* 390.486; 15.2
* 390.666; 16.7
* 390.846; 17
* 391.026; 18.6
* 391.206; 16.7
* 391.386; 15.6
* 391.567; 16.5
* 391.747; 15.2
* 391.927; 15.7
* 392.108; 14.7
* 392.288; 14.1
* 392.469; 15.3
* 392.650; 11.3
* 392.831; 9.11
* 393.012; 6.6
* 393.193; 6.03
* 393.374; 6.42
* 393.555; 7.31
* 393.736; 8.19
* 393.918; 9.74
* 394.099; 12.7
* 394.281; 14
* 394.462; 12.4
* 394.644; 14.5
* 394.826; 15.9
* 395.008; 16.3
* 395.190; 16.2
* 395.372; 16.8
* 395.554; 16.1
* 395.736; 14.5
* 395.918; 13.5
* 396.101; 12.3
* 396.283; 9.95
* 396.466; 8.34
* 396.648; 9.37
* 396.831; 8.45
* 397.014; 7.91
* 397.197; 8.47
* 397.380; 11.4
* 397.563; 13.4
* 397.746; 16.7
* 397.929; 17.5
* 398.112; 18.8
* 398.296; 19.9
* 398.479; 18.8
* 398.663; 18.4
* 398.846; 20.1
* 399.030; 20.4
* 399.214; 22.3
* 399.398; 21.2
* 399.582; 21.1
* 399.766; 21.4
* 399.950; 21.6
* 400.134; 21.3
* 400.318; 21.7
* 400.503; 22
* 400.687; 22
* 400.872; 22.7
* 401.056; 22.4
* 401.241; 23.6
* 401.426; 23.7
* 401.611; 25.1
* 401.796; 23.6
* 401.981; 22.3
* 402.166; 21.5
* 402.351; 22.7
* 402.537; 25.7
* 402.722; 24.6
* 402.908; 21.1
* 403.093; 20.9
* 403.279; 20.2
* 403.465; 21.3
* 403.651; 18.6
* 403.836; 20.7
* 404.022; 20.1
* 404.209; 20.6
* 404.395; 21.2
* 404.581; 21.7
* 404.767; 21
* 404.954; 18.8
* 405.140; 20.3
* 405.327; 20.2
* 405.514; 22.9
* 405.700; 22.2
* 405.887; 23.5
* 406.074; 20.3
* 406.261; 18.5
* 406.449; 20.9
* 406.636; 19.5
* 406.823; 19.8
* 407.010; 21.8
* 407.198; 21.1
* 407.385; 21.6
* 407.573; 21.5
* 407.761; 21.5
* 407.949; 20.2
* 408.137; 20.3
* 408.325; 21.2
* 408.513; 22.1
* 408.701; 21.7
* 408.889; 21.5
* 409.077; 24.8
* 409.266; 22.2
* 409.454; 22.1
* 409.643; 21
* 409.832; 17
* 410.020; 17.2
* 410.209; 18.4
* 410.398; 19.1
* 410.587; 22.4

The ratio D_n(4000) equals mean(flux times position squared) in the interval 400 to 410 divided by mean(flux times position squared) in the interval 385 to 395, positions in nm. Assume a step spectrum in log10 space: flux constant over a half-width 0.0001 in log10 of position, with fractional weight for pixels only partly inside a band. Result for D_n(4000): 1.8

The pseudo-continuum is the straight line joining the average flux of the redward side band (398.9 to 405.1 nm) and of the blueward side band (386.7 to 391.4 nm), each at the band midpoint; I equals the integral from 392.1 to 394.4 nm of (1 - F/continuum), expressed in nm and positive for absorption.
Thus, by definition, 0.836 nm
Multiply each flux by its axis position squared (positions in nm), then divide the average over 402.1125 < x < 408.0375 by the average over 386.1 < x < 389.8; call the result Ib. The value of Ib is 1.83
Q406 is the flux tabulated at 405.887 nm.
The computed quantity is 23.5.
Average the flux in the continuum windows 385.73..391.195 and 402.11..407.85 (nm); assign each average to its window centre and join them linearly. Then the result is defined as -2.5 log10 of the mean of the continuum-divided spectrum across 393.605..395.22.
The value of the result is 0.23 mag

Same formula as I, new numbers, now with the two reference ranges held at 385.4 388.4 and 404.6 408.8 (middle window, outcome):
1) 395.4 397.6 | 0.658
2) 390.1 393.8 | 0.221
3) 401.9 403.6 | -0.276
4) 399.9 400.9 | -0.216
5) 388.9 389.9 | -0.174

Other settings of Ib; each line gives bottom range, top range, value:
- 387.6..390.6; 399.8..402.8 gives 1.84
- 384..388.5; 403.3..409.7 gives 2.03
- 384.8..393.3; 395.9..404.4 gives 1.57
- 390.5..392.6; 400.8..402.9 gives 1.55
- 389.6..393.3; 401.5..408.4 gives 1.65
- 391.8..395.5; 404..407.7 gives 1.81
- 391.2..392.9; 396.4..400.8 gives 1.25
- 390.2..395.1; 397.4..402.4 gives 1.65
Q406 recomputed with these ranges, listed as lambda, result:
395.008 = 16.3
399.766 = 21.4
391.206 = 16.7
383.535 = 9.16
